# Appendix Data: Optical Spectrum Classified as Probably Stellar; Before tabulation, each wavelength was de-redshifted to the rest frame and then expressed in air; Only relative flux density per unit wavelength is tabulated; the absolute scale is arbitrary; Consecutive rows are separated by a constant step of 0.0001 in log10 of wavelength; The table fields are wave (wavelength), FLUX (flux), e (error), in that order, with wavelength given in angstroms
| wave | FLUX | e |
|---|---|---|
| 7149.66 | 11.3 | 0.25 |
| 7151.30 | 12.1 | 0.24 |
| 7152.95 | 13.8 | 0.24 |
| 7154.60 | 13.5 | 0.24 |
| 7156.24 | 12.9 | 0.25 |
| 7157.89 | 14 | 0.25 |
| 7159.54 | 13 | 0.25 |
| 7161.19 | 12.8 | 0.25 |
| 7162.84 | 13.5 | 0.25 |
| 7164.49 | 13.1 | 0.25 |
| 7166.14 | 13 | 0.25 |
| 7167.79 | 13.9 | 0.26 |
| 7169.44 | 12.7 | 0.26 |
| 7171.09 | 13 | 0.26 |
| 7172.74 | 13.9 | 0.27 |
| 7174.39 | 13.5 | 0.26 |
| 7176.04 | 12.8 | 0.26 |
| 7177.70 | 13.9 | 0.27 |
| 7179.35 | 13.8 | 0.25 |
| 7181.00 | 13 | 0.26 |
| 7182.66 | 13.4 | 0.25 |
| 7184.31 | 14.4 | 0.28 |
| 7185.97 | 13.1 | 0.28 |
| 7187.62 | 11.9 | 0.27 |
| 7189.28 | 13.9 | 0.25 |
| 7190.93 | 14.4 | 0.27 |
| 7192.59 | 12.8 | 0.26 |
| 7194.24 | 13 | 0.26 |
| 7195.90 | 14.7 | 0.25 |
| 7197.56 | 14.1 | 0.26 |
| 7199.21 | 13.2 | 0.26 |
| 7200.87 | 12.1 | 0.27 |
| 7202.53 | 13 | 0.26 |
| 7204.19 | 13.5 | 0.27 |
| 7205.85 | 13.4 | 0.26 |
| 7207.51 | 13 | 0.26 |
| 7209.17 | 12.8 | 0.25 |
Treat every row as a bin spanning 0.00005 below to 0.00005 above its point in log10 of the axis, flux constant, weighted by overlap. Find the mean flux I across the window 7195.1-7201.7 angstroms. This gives 13.5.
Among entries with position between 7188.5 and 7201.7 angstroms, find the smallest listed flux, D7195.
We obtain 12.1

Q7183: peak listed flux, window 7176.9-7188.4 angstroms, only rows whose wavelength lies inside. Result 14.4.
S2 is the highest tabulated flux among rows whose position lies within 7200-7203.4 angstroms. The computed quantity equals 13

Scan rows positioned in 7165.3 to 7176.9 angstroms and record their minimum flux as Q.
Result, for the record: 12.7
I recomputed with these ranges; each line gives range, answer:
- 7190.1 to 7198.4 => 13.8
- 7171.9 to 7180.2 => 13.6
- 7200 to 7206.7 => 13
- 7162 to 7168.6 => 13.4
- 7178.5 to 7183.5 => 13.4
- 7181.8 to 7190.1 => 13.3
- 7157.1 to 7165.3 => 13.3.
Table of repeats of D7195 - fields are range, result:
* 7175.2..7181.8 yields 12.8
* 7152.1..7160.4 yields 12.9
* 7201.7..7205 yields 13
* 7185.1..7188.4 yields 11.9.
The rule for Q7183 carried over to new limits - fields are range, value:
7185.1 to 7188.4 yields 13.1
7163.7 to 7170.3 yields 13.9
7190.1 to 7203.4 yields 14.7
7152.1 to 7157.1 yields 13.8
